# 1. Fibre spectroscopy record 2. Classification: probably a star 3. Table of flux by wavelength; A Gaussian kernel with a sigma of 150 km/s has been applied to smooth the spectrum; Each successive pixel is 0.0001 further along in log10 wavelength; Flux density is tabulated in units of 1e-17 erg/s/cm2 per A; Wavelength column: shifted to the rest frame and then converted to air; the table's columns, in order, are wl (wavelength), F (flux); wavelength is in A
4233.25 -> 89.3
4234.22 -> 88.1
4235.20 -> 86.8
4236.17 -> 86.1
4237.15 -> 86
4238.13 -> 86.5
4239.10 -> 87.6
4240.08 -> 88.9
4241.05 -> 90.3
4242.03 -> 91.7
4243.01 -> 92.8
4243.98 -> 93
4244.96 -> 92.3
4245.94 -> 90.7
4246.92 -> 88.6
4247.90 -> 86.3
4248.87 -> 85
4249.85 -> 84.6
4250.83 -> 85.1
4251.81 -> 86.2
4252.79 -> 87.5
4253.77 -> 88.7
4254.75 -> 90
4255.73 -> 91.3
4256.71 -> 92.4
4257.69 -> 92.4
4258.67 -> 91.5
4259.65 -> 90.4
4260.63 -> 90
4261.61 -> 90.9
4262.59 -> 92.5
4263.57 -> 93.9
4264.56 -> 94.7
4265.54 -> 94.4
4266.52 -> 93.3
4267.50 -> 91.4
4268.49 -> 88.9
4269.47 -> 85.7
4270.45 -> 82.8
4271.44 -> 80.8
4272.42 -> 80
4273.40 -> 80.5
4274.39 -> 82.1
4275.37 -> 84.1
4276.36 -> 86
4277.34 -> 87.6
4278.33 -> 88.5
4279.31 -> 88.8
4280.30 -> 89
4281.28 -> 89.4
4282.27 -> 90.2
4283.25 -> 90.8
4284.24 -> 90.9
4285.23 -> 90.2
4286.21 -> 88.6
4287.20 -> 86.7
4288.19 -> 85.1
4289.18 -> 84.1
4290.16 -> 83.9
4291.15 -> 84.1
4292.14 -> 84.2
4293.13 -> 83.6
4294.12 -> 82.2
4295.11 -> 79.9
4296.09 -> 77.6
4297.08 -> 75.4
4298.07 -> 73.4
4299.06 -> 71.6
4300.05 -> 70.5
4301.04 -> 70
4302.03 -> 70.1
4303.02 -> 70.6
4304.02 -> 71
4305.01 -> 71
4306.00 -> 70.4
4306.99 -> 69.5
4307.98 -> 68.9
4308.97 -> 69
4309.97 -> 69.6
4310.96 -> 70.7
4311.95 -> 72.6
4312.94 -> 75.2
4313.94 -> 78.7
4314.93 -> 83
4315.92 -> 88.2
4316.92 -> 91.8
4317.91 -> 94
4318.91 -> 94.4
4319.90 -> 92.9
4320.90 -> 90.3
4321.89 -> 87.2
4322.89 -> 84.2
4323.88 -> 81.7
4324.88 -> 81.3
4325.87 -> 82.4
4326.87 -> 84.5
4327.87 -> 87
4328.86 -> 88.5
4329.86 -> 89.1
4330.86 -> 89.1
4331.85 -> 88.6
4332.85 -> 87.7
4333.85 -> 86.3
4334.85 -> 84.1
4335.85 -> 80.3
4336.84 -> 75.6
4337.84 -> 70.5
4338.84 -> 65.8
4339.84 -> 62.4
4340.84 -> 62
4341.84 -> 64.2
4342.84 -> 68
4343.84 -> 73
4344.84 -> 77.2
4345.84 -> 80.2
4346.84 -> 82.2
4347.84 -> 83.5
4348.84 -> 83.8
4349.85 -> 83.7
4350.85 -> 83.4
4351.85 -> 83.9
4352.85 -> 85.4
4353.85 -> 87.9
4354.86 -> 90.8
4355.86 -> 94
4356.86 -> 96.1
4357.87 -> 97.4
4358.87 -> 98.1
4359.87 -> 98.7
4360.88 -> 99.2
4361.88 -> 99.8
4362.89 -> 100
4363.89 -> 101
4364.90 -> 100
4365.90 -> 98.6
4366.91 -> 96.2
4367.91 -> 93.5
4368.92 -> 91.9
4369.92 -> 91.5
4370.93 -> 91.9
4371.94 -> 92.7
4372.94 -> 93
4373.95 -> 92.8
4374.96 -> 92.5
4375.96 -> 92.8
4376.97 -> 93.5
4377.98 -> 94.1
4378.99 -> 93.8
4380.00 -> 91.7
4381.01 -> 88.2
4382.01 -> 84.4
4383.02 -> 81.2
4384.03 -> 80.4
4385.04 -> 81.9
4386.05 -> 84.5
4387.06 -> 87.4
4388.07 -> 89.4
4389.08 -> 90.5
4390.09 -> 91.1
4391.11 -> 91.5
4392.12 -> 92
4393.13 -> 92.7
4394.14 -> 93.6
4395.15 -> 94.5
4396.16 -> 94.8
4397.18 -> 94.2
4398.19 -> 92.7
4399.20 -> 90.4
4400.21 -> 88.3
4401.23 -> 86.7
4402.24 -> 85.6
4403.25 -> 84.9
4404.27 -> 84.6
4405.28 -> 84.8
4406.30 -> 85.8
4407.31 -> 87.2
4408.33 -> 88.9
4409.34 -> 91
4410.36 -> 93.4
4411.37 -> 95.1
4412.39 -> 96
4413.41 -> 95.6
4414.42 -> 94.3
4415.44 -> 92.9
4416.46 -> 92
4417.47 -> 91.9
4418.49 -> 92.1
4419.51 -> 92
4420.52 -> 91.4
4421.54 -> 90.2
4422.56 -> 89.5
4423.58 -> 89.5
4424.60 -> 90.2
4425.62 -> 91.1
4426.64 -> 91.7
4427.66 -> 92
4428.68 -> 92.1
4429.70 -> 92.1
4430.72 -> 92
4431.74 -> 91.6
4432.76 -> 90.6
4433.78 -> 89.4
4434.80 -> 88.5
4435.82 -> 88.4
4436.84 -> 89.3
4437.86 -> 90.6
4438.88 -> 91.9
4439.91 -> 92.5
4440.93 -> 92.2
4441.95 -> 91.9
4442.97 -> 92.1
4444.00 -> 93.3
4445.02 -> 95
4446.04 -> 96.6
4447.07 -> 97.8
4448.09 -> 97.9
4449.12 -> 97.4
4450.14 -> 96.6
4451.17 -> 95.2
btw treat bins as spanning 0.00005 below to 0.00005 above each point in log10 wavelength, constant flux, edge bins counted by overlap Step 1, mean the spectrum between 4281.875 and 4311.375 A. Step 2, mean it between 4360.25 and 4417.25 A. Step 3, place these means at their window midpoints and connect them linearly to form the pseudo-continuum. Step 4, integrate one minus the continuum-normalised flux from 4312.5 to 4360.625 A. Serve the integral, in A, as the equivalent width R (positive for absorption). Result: 0.0 A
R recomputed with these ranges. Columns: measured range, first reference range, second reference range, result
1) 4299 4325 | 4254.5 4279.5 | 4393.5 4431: 3.3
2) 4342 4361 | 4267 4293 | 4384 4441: 0.5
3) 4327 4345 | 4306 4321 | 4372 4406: 1.1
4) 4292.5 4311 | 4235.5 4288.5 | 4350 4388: 3.5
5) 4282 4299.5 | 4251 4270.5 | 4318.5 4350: 0.7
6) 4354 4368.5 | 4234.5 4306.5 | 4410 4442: -1.3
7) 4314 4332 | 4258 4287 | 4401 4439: 0.4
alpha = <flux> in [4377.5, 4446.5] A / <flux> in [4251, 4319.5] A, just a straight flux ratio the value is 1.08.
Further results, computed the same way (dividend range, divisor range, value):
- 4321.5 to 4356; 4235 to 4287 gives 0.91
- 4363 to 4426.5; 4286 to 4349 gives 1.15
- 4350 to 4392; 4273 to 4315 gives 1.15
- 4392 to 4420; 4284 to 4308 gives 1.16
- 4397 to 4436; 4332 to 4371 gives 1.05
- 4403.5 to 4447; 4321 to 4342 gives 1.13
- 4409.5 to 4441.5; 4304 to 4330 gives 1.13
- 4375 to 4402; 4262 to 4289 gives 1.02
